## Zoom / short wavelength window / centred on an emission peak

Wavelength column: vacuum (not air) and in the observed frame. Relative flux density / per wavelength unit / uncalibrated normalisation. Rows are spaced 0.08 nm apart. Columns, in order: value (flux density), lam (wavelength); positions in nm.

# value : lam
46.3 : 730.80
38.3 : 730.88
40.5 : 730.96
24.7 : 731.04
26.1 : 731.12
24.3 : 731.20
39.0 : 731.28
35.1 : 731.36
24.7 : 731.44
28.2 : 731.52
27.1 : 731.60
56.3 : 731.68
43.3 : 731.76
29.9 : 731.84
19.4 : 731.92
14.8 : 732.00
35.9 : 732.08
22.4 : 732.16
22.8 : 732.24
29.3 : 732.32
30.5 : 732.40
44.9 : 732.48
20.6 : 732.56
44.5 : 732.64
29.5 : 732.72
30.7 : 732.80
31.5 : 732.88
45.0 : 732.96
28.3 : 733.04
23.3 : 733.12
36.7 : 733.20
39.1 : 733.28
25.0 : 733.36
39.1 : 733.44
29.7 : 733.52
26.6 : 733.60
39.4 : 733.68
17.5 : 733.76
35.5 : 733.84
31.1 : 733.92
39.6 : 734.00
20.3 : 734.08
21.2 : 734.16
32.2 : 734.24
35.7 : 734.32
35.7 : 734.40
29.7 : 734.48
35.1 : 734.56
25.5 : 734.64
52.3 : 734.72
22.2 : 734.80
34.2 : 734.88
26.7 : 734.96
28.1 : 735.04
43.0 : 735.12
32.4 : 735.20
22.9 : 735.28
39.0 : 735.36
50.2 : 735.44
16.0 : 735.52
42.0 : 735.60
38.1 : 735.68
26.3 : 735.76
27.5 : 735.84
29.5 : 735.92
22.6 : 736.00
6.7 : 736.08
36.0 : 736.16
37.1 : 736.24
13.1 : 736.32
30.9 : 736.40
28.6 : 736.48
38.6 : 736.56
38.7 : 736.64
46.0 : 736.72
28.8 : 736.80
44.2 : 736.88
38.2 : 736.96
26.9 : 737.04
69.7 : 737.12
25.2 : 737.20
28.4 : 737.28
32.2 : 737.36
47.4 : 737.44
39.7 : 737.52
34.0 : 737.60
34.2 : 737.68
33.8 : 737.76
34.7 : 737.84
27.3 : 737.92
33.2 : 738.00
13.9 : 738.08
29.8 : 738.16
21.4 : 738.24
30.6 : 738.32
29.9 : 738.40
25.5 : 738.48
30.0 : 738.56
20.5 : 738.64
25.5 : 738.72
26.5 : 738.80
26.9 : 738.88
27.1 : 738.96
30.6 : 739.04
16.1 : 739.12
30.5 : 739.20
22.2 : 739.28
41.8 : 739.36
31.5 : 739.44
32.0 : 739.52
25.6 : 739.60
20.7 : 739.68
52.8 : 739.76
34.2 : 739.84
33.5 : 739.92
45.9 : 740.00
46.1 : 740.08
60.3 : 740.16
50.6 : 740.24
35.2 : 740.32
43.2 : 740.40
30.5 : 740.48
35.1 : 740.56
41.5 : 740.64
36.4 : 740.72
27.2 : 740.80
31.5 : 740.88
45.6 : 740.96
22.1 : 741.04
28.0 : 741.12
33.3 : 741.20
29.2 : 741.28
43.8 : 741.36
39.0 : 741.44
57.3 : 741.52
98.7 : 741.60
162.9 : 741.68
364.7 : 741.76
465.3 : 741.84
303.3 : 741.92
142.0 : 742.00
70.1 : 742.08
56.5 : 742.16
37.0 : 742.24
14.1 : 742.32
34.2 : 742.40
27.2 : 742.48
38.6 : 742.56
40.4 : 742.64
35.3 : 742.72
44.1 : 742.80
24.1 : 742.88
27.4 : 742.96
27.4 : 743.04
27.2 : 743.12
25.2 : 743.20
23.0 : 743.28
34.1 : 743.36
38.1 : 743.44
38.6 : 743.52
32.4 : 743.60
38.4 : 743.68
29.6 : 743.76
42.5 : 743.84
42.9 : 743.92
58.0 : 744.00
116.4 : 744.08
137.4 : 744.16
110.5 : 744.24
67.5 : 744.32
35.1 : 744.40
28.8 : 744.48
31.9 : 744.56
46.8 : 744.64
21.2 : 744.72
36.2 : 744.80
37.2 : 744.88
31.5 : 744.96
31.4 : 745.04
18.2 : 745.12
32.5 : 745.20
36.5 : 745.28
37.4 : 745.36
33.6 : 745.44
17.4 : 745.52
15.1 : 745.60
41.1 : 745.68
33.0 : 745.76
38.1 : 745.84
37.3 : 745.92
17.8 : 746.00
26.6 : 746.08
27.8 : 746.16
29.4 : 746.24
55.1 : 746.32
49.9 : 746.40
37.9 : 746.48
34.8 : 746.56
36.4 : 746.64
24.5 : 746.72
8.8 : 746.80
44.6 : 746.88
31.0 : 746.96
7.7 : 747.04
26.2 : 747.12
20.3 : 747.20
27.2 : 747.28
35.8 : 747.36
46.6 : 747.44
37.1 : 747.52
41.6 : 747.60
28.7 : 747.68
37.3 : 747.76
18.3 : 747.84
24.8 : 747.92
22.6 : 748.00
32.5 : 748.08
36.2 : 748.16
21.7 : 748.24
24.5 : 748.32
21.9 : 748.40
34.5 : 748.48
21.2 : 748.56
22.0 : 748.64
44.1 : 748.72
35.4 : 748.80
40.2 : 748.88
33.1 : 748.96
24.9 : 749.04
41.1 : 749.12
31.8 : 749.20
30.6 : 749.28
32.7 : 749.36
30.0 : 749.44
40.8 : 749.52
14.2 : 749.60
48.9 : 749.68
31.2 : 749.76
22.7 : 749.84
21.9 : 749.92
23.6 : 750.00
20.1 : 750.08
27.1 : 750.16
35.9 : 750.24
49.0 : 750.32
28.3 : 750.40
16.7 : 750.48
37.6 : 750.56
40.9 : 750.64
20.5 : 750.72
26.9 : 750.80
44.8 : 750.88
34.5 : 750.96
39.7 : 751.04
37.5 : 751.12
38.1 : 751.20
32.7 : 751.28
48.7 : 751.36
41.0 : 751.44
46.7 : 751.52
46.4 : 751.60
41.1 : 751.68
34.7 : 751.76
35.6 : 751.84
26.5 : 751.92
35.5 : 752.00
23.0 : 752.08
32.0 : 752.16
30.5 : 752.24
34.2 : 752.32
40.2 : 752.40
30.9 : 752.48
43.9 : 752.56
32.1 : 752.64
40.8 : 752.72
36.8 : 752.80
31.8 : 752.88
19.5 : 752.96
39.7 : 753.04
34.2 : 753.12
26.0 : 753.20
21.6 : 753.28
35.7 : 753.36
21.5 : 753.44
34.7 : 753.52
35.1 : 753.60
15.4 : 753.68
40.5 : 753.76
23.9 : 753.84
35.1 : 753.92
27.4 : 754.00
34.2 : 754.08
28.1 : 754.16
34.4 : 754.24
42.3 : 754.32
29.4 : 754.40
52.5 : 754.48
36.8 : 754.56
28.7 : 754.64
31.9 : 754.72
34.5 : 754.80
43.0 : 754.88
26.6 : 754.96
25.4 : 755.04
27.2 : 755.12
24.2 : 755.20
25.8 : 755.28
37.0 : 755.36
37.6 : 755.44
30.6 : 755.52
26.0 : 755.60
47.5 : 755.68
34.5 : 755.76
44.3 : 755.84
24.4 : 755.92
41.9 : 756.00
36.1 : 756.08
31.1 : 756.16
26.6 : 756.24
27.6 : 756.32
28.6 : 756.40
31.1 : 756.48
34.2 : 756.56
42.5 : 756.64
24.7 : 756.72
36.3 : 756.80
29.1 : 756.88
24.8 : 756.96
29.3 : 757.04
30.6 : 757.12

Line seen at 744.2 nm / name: [N II]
